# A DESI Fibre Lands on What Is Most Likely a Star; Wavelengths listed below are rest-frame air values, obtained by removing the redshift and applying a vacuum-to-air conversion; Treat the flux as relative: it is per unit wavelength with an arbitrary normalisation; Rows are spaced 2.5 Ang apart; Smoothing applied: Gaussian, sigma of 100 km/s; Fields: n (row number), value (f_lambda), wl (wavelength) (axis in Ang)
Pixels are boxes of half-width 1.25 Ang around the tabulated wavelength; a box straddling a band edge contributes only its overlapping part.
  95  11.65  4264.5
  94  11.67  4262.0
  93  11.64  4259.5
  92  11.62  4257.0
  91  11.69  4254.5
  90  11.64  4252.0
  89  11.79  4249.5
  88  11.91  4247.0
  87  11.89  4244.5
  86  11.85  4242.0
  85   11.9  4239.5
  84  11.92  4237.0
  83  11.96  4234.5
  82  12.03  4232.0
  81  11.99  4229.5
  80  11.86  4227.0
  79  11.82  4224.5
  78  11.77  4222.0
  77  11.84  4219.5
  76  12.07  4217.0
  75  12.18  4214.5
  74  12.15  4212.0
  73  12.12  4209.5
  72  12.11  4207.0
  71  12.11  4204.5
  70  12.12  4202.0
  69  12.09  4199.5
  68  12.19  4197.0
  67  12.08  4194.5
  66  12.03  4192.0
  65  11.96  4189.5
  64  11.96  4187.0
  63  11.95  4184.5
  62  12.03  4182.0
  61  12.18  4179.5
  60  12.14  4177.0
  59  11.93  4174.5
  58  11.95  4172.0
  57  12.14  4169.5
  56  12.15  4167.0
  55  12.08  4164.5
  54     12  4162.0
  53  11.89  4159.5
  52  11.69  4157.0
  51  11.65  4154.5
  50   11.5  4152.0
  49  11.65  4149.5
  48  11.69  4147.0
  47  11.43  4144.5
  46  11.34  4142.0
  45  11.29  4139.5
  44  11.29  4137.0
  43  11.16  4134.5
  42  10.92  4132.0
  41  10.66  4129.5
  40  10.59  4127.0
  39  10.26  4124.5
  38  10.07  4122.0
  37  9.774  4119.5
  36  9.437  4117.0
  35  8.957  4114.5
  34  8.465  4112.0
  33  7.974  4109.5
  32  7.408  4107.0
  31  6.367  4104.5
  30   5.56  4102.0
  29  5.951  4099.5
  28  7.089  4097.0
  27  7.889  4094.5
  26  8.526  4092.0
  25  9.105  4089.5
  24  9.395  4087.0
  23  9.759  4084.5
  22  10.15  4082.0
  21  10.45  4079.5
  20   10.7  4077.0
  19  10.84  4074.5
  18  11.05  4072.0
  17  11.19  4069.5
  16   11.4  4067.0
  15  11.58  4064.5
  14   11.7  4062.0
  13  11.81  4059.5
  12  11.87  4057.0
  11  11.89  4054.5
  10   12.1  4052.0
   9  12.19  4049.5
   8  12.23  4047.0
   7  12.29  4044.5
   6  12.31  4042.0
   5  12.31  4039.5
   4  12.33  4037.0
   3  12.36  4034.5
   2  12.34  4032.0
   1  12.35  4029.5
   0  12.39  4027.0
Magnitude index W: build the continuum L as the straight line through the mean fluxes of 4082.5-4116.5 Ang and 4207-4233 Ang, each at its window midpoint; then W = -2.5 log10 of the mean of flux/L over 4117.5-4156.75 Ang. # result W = -0.19 mag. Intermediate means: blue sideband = 7.96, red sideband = 12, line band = 11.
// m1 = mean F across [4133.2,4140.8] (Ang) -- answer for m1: 11.2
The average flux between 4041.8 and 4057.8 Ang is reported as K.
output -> 12.1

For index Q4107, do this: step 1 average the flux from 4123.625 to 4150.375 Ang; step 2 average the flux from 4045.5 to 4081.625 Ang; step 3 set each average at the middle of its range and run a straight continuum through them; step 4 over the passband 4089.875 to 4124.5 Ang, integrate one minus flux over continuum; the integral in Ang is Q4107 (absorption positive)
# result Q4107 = 9.8 Ang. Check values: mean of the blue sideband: 11.5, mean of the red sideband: 11.1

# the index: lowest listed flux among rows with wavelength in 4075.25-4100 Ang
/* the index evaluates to 5.951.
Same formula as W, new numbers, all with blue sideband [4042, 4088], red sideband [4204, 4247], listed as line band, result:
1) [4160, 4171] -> -0.03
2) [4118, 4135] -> 0.11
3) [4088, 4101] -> 0.43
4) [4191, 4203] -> -0.02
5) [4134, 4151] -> 0.02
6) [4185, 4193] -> -0.01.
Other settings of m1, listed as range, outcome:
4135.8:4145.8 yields 11.3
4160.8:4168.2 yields 12.1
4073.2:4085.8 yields 10.4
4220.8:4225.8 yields 11.8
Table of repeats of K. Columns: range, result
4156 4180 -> 12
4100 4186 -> 10.7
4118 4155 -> 11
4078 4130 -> 8.74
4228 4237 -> 12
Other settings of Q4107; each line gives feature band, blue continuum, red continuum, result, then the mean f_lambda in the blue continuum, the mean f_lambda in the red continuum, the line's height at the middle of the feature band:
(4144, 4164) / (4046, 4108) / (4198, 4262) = -1.4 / 9.93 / 11.9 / 10.9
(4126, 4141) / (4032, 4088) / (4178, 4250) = 0.9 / 11.5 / 12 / 11.7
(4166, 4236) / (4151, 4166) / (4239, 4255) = -1.3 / 11.8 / 11.8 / 11.8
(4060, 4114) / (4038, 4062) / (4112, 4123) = 7.6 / 12.1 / 9.42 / 10.6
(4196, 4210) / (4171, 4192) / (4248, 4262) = -0.2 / 12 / 11.7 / 11.9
